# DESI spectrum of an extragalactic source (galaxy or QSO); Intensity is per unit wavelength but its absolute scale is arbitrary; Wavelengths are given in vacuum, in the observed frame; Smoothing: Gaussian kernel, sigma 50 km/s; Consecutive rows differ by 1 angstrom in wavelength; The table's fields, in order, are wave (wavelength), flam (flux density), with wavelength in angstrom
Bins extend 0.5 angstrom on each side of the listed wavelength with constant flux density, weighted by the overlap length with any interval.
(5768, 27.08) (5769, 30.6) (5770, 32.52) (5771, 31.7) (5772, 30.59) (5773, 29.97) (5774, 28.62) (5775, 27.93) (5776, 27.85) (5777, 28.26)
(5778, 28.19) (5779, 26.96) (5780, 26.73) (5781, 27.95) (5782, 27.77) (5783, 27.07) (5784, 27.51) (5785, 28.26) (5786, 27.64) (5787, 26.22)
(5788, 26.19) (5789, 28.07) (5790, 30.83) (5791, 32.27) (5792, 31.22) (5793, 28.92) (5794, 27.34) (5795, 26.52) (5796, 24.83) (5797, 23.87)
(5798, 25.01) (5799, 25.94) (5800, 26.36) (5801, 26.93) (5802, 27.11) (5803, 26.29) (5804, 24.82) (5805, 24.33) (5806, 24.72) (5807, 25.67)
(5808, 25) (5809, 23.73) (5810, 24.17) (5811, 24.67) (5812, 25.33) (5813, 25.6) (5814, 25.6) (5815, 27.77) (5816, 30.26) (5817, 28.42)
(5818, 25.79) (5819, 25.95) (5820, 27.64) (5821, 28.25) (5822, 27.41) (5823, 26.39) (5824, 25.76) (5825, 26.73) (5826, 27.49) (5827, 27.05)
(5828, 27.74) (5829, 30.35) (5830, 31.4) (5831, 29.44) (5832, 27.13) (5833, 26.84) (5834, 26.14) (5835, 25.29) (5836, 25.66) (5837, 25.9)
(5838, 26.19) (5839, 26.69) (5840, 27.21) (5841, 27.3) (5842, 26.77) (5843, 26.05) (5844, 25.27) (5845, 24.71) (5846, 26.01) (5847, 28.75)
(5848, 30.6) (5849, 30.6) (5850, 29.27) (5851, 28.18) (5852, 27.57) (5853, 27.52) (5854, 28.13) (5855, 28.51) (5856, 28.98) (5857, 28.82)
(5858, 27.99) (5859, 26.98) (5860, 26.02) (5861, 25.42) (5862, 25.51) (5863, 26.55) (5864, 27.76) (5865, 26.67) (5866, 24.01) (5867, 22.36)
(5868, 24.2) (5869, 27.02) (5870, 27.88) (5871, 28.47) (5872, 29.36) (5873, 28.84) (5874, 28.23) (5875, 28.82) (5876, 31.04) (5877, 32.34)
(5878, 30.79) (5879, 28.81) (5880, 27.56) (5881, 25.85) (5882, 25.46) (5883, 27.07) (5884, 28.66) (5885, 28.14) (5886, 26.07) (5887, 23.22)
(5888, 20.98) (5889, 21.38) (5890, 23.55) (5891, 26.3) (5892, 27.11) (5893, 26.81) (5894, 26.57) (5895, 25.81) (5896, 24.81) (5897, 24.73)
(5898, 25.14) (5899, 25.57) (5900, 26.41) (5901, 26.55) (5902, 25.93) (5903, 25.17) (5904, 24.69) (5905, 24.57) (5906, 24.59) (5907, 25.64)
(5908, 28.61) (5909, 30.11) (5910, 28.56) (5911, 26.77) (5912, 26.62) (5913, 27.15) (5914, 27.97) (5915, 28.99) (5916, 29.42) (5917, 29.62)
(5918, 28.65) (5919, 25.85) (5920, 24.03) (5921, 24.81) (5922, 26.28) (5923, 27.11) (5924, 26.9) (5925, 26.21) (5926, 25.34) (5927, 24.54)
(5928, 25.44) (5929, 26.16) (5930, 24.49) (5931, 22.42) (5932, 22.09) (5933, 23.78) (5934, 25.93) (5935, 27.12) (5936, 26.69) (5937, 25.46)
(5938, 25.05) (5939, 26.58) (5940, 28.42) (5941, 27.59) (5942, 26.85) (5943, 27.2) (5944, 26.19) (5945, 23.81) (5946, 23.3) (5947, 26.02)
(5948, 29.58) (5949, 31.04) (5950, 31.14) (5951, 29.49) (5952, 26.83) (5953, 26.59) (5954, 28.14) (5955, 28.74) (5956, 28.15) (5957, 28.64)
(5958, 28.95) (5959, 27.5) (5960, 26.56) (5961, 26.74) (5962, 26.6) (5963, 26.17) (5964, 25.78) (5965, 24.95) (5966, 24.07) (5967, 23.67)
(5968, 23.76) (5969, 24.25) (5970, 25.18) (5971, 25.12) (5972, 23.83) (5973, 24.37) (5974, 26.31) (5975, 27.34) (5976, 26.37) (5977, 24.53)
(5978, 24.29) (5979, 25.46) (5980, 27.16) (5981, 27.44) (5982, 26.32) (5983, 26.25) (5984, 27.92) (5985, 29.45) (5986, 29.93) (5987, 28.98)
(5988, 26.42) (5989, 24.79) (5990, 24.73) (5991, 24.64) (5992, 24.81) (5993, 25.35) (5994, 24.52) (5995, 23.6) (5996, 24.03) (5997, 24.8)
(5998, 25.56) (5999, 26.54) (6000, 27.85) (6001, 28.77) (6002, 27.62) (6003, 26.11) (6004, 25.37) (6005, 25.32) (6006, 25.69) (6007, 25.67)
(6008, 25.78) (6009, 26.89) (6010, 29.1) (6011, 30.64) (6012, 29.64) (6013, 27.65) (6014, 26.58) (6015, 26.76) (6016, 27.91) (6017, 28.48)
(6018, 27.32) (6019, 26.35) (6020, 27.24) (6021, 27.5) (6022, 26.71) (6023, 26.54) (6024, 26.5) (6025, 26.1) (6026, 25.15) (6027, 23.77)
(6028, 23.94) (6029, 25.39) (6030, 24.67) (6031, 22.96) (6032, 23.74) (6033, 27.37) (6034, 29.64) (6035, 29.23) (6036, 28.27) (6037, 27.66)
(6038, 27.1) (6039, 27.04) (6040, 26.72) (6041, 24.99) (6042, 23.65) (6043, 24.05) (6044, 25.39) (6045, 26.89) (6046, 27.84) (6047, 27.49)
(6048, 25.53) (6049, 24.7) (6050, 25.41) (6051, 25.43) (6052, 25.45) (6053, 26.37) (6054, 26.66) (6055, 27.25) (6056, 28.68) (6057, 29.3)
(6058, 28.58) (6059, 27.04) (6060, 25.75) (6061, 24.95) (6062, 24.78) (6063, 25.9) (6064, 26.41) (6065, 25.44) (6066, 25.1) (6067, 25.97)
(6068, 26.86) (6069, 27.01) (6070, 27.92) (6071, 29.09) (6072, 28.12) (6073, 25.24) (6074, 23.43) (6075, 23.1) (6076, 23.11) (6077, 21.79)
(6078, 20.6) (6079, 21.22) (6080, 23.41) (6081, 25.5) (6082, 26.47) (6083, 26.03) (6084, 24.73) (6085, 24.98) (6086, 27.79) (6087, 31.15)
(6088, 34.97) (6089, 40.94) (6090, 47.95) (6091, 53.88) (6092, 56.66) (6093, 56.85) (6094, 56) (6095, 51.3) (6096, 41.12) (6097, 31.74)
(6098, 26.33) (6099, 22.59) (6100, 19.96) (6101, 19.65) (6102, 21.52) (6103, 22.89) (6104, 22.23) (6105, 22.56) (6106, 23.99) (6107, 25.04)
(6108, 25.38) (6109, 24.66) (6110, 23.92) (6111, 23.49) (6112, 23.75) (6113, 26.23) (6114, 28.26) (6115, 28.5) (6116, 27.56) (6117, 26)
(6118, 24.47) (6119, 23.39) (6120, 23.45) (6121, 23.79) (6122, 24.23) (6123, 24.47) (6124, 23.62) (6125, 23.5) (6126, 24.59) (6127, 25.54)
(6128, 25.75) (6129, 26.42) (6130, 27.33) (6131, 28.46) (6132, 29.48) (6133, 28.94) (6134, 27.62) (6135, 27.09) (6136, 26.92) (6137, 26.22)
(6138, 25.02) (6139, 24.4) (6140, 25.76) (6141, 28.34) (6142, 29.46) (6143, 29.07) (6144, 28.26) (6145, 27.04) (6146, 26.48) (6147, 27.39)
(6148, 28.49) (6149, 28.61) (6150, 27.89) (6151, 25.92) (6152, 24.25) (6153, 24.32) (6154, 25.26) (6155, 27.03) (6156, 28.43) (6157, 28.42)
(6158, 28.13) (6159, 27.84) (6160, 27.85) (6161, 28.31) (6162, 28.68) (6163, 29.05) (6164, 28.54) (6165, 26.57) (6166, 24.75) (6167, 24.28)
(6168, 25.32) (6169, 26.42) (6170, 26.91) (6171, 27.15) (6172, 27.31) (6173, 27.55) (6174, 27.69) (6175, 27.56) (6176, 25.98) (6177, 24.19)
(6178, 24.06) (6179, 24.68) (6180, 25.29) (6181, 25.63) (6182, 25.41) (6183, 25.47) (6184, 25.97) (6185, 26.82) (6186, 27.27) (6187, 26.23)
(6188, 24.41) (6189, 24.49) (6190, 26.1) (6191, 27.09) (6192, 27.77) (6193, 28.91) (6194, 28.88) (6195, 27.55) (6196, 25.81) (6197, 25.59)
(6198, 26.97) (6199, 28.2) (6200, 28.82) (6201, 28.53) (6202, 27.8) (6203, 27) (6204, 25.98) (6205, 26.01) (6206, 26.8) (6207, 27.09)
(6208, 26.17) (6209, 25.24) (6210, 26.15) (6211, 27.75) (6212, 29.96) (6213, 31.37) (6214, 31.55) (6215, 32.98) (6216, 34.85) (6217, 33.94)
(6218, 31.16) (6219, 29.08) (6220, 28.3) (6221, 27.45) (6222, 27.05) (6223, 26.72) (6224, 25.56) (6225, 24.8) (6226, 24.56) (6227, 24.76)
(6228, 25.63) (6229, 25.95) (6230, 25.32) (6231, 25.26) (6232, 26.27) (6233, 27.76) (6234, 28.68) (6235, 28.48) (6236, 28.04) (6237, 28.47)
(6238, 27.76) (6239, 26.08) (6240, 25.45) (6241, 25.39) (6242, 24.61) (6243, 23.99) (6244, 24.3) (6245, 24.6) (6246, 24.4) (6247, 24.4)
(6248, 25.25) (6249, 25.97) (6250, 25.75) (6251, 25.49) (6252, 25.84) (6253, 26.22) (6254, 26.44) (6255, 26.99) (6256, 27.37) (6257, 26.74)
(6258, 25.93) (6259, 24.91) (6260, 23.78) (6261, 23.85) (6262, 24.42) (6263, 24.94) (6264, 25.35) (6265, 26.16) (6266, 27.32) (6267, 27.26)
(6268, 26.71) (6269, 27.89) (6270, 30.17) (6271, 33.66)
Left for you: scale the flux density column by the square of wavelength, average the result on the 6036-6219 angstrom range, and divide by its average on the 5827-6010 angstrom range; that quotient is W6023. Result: 1.11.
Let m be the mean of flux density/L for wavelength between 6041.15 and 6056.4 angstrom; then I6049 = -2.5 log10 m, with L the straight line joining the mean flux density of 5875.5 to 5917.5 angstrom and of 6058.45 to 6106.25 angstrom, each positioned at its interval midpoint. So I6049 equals 0.116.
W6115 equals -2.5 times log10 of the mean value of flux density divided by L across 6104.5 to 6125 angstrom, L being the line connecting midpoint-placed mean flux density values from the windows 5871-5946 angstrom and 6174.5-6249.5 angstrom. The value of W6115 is 0.08 mag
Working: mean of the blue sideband 26.4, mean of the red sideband 26.9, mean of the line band 24.8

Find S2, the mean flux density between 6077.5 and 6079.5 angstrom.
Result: 20.9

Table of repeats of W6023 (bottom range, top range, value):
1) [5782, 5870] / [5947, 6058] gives 1.05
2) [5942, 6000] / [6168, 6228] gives 1.11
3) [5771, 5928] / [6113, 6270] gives 1.11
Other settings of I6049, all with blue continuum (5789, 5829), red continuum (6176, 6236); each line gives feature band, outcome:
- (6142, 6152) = -0.020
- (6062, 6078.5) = 0.071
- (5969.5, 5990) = 0.024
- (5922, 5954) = 0.022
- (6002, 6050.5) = 0.020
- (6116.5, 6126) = 0.125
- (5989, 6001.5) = 0.063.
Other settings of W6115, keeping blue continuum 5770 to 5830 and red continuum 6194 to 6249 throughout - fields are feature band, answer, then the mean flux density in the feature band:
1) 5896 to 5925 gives 0.025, 26.6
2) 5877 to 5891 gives 0.042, 26.2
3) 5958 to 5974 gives 0.076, 25.4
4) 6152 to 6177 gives 0.010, 26.9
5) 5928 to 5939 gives 0.092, 25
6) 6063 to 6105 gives -0.107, 30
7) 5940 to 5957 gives -0.015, 27.6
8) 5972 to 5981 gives 0.062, 25.7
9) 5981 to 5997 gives 0.045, 26.1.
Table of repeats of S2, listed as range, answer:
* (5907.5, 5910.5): 29.1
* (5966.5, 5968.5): 23.7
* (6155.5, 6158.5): 28.3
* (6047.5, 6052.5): 25.3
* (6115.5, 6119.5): 25.4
